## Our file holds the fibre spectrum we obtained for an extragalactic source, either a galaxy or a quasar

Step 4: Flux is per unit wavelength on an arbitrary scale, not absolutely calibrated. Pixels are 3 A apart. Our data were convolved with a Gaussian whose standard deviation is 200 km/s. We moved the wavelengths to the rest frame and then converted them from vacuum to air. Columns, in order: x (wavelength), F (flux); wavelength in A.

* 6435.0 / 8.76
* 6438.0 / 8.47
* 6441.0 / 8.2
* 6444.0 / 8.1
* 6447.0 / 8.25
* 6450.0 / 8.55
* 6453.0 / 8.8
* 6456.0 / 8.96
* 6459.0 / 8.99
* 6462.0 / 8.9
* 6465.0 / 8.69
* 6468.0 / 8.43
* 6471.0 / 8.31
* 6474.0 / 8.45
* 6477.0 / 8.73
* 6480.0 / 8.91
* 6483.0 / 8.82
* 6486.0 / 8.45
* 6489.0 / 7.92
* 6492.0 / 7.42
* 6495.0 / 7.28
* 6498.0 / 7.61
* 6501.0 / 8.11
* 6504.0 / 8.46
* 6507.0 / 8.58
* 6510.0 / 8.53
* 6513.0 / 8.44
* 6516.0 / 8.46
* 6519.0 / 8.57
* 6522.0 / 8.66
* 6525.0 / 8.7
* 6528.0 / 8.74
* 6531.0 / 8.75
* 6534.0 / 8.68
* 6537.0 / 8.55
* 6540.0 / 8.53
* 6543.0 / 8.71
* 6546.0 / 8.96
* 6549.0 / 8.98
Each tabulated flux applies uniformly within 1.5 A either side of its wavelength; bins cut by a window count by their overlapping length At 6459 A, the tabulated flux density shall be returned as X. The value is 8.99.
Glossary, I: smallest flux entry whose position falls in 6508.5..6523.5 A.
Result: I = 8.44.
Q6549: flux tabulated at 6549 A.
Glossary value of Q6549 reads 8.98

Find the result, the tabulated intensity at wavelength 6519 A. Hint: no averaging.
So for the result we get 8.57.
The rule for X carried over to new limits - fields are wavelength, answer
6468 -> 8.43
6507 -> 8.58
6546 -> 8.96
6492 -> 7.42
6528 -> 8.74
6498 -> 7.61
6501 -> 8.11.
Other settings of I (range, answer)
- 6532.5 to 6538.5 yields 8.55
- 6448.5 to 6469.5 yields 8.43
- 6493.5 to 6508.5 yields 7.28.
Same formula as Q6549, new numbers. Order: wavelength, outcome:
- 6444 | 8.1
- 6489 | 7.92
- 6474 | 8.45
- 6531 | 8.75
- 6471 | 8.31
